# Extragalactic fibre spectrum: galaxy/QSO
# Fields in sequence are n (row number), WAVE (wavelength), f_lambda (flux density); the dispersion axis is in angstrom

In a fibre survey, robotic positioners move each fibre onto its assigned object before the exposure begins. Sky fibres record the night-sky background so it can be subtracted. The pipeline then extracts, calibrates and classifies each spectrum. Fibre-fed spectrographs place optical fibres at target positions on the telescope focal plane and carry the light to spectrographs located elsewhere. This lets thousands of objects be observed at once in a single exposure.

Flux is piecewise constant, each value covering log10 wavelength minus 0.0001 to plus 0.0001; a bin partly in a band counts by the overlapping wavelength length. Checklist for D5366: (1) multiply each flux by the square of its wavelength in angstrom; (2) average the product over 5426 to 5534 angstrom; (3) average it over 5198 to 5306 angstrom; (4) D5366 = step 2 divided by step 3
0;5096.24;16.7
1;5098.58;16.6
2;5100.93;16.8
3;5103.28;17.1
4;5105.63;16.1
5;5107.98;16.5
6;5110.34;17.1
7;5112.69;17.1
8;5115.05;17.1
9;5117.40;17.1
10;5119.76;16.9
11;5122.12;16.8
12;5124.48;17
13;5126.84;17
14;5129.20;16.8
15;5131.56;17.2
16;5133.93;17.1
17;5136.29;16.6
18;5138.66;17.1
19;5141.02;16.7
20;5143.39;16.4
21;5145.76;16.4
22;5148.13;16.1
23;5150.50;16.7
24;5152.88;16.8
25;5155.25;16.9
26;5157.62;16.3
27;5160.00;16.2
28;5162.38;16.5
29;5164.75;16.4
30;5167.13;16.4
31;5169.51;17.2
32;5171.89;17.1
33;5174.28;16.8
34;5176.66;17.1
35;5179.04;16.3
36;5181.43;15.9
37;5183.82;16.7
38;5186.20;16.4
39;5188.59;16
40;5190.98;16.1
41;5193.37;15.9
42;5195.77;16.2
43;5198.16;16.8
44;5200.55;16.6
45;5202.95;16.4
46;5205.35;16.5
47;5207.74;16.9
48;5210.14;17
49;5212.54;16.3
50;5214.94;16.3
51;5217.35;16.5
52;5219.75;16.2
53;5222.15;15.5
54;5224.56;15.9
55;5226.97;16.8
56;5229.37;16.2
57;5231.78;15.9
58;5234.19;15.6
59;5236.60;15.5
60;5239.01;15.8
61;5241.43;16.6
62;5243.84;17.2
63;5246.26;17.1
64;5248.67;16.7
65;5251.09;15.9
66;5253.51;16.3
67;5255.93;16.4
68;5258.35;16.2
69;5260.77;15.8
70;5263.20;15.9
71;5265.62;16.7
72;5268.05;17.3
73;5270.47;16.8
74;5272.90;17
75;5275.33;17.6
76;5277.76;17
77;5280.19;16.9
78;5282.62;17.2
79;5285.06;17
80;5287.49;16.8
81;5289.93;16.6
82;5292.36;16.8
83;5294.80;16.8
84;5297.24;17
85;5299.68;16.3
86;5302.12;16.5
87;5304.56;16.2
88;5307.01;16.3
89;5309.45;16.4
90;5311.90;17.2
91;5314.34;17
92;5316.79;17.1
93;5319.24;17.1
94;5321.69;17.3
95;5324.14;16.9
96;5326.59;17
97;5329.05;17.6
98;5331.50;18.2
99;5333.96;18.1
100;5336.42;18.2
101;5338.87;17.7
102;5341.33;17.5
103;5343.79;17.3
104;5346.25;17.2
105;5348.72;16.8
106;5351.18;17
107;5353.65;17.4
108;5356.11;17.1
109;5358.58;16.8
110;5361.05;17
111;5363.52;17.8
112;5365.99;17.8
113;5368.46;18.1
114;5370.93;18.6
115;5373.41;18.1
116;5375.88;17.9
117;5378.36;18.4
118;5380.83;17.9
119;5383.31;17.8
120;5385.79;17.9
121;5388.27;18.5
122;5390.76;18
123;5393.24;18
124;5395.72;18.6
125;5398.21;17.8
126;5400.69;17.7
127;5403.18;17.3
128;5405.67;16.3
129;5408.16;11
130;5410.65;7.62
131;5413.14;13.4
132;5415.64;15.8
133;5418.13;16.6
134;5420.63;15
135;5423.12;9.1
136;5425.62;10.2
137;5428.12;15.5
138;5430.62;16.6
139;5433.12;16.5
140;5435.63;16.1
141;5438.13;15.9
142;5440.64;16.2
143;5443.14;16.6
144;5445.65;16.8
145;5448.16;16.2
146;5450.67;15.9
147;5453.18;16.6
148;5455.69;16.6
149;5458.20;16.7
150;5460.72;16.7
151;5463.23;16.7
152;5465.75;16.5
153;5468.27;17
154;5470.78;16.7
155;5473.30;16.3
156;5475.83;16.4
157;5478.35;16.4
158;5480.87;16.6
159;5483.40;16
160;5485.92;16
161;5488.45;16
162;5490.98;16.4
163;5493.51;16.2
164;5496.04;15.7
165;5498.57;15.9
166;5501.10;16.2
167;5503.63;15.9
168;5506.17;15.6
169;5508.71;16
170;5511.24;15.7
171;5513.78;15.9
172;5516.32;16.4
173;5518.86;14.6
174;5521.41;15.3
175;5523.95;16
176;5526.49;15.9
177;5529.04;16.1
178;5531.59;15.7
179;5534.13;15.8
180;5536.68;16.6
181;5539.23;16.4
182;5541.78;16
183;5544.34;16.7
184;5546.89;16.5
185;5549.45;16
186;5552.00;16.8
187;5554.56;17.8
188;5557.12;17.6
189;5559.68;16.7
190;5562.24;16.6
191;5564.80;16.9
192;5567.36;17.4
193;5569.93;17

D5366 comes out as 1.06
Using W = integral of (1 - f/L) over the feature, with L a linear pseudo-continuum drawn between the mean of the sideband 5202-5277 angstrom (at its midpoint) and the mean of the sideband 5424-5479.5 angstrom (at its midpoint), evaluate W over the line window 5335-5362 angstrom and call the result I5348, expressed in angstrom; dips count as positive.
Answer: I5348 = -1.7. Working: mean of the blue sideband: 16.4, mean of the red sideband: 16.1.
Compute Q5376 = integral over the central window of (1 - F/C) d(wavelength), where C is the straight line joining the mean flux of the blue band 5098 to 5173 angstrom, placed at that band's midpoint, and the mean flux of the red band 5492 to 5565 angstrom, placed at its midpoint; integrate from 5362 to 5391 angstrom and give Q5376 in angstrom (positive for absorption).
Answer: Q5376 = -2.9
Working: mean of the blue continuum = 16.8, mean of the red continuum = 16.2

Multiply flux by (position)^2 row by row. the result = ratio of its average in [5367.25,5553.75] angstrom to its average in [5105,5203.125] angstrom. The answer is 1.1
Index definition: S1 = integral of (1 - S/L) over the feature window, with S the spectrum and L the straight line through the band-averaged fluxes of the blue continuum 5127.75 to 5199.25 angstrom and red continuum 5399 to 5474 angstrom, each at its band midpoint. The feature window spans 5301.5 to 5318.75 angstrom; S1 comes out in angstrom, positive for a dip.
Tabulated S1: -0.8 angstrom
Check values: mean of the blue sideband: 16.6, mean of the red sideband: 15.4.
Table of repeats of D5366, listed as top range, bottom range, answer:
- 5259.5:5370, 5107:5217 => 1.09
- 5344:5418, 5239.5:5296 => 1.05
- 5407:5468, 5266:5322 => 0.94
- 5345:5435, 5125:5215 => 1.07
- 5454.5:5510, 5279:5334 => 1.03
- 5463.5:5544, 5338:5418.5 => 1.00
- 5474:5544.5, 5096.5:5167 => 1.10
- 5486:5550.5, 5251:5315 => 1.05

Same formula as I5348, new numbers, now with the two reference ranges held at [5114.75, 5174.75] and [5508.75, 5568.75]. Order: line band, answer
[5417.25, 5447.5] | 2.5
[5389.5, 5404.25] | -1.3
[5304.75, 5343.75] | -1.7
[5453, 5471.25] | -0.3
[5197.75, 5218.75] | 0.1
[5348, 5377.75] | -1.9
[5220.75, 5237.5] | 0.7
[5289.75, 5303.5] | -0.1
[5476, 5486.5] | 0.1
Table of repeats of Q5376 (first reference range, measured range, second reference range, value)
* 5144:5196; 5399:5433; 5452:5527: 4.4 angstrom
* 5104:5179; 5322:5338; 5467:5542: -1.2 angstrom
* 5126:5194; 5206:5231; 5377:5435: 0.0 angstrom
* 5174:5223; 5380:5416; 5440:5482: 0.6 angstrom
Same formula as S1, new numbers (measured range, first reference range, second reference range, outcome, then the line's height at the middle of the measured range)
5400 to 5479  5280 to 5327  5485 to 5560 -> 4.55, 16.4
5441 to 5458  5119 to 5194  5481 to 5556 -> -0.28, 16.2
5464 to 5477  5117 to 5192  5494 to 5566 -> -0.26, 16.3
